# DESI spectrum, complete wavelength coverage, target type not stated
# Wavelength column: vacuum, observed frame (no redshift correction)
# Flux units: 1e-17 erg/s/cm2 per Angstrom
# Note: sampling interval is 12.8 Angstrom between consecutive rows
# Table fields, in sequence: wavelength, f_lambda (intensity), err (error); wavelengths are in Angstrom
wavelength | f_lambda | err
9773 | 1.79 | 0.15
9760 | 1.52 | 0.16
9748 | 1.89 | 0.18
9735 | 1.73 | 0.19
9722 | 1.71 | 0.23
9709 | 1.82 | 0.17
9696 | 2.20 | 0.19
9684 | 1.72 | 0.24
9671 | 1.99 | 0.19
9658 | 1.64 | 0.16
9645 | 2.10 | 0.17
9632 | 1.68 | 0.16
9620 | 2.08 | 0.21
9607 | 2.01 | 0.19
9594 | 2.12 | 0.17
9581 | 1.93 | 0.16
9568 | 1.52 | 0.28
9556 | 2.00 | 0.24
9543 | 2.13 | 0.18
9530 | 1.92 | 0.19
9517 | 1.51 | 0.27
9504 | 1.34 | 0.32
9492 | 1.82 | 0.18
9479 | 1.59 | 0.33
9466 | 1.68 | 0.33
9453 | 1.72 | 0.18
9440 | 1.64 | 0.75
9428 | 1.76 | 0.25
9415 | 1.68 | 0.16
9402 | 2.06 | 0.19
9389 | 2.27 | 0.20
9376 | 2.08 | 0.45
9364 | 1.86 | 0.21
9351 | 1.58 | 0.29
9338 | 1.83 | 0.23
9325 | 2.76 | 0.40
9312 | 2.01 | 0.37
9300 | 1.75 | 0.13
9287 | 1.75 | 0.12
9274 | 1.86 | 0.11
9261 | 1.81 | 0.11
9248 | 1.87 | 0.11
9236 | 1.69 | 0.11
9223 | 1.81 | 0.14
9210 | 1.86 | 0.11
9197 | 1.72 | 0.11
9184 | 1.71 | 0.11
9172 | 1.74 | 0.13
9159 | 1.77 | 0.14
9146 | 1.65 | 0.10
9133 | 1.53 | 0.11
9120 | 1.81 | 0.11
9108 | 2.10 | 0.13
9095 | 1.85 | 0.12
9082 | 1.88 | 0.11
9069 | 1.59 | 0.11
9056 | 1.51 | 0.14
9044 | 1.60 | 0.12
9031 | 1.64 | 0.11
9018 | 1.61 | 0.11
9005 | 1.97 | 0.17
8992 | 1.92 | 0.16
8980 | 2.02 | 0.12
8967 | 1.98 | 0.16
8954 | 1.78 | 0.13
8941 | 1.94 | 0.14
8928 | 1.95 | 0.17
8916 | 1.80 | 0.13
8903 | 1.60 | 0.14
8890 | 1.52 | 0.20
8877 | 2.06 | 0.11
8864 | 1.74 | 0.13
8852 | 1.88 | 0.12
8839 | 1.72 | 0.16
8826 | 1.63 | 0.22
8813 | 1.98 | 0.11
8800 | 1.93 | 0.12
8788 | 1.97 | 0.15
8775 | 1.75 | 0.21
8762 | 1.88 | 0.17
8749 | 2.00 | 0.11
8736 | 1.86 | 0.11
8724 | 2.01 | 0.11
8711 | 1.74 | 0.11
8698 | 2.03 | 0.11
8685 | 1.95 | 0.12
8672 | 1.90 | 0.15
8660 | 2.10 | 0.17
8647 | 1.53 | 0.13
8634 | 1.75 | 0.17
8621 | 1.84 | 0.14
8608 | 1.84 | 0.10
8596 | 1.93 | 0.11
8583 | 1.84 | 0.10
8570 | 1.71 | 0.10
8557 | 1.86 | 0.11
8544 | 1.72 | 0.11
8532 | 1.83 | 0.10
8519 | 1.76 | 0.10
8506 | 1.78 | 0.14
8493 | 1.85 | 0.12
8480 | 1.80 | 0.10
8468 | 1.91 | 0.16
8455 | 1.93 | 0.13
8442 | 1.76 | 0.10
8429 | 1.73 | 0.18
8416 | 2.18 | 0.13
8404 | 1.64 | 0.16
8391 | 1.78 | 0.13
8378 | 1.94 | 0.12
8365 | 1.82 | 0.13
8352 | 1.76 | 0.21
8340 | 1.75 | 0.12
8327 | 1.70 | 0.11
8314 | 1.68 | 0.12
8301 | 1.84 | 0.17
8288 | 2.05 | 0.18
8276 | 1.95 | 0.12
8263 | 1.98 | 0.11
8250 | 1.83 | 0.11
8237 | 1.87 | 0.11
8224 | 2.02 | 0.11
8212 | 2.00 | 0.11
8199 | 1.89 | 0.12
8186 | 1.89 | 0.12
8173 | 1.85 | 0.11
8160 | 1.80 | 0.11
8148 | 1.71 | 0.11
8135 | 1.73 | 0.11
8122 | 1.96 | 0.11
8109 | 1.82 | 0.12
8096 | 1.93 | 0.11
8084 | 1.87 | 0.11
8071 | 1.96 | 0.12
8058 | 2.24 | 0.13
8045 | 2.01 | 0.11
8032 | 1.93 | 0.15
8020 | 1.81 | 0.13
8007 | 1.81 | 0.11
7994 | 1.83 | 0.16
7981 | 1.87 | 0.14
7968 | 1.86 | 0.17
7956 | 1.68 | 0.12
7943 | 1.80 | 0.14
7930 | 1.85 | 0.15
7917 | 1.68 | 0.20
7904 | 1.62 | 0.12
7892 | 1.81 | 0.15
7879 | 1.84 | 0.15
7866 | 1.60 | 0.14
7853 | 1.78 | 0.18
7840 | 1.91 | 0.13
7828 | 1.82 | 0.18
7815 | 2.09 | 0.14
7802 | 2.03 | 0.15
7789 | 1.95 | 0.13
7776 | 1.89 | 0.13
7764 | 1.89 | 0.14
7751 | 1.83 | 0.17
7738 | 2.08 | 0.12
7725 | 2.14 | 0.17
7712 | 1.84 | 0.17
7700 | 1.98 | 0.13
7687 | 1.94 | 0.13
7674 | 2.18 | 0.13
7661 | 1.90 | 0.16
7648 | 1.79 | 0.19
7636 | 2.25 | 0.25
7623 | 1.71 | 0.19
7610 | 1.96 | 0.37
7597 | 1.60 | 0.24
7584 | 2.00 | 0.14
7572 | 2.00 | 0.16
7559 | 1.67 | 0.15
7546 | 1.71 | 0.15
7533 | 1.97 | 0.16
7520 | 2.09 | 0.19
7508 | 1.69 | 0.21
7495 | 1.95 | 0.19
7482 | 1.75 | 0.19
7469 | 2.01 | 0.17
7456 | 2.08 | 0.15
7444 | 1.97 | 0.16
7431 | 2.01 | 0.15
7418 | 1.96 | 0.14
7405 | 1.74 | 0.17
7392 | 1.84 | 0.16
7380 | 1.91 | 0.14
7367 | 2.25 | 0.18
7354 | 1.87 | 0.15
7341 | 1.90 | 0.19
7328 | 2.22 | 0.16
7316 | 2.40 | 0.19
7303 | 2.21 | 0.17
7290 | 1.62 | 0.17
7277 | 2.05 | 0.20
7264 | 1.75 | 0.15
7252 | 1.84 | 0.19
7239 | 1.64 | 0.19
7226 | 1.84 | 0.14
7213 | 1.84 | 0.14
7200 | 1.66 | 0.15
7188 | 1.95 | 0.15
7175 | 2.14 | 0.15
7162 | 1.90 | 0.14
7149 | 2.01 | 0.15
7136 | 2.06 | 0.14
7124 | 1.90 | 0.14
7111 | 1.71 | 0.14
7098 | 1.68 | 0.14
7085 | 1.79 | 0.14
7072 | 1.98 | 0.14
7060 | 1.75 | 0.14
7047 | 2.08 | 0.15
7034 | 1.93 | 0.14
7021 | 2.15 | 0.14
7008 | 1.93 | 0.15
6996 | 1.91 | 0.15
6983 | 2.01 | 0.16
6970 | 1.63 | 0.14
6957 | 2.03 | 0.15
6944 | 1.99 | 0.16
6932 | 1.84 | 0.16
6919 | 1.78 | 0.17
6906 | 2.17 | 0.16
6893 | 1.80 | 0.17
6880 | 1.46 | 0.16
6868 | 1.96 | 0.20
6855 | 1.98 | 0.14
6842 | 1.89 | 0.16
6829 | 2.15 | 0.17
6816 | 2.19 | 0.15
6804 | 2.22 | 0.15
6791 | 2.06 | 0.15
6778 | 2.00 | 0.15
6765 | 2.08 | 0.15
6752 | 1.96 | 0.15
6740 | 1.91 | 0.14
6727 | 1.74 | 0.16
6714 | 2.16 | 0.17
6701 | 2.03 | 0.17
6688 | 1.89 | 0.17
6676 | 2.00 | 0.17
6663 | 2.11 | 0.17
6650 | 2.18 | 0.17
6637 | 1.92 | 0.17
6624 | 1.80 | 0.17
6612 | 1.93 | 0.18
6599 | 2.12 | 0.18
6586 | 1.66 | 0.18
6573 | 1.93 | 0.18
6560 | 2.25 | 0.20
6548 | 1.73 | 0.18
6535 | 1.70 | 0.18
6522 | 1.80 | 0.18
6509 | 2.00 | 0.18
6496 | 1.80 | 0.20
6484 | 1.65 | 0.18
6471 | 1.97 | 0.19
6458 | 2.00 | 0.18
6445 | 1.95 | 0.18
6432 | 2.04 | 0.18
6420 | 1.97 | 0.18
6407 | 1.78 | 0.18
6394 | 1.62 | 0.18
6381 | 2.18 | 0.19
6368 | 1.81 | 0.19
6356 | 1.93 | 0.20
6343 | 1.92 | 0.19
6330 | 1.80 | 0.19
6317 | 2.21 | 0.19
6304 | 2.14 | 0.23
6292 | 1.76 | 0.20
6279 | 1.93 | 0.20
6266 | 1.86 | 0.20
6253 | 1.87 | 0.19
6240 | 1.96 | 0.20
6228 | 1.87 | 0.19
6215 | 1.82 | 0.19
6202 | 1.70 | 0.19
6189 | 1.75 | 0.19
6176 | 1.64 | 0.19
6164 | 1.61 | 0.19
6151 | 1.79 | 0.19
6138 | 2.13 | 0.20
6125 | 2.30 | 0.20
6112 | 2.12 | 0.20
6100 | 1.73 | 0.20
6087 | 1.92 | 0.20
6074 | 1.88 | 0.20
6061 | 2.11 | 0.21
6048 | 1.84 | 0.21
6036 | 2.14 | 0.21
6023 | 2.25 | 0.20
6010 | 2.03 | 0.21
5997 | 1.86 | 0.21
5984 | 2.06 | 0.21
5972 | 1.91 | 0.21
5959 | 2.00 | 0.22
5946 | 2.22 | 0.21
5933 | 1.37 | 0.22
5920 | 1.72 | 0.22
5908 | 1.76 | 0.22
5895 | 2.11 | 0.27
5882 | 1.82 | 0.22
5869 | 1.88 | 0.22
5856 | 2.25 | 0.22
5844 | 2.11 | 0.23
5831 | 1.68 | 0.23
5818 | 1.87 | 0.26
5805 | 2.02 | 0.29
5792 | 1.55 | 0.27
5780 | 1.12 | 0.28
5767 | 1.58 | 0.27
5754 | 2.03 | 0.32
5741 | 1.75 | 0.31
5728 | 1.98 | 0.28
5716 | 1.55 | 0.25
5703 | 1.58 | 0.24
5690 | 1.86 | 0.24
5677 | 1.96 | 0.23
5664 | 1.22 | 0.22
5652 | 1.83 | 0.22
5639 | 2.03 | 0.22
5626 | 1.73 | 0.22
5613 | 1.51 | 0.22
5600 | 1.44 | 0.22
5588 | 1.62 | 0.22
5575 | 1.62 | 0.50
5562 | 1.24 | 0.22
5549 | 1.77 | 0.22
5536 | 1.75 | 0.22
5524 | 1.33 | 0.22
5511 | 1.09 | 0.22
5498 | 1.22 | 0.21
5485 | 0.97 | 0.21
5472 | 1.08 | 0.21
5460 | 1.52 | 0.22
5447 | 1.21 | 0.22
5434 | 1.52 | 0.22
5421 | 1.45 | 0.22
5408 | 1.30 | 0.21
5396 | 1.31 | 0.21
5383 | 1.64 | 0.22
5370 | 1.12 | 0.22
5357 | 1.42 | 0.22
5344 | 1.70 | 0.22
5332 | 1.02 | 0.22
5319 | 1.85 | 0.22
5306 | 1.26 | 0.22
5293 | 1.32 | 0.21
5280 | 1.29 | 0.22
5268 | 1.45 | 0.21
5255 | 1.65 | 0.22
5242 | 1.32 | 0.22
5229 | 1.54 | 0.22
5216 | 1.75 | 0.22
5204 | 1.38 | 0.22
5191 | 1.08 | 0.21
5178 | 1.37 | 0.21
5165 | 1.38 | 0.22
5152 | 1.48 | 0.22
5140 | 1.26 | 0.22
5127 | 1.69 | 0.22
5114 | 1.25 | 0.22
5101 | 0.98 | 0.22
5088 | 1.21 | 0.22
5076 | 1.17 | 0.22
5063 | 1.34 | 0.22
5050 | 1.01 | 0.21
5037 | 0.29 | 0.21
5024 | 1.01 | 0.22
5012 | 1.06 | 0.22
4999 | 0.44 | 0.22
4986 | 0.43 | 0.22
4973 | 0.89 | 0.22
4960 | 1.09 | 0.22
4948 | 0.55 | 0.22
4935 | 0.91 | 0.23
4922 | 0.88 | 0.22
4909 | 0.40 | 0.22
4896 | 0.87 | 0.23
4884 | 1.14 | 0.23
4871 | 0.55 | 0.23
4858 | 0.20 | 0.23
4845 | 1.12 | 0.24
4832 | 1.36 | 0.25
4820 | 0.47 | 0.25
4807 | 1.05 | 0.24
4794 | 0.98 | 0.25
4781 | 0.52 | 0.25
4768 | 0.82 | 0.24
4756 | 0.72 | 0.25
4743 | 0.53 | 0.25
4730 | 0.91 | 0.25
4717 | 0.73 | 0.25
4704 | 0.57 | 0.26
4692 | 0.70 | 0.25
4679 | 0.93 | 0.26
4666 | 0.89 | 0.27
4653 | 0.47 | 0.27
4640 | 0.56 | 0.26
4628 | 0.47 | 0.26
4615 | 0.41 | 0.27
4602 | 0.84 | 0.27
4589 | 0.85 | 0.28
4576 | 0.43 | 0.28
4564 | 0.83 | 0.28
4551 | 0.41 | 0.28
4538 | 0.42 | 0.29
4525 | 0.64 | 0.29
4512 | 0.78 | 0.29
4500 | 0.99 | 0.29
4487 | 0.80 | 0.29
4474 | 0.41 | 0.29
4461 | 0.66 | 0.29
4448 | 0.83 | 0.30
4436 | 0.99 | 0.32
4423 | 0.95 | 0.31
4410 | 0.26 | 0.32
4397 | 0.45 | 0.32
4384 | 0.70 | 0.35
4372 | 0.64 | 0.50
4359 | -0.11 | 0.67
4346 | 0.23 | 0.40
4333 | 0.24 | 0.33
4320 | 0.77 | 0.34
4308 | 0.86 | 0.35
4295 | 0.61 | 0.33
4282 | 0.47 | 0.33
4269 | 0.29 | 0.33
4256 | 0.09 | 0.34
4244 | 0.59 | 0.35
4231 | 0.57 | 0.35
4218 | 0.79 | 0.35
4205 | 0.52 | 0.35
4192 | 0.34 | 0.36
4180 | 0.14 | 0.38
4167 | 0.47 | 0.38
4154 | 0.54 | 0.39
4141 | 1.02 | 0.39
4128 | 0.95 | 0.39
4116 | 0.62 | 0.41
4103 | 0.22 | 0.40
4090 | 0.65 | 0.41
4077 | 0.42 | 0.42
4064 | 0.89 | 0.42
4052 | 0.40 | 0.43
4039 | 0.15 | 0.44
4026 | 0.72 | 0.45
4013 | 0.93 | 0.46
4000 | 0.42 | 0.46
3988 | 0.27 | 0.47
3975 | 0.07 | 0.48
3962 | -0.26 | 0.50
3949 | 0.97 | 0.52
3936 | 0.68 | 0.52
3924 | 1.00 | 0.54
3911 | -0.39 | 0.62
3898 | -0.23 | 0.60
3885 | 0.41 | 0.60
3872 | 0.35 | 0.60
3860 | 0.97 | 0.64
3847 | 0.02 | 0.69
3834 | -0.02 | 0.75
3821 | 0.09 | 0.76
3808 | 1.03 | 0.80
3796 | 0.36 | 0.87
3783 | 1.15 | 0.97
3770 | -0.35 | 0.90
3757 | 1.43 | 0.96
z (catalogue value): 0.269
